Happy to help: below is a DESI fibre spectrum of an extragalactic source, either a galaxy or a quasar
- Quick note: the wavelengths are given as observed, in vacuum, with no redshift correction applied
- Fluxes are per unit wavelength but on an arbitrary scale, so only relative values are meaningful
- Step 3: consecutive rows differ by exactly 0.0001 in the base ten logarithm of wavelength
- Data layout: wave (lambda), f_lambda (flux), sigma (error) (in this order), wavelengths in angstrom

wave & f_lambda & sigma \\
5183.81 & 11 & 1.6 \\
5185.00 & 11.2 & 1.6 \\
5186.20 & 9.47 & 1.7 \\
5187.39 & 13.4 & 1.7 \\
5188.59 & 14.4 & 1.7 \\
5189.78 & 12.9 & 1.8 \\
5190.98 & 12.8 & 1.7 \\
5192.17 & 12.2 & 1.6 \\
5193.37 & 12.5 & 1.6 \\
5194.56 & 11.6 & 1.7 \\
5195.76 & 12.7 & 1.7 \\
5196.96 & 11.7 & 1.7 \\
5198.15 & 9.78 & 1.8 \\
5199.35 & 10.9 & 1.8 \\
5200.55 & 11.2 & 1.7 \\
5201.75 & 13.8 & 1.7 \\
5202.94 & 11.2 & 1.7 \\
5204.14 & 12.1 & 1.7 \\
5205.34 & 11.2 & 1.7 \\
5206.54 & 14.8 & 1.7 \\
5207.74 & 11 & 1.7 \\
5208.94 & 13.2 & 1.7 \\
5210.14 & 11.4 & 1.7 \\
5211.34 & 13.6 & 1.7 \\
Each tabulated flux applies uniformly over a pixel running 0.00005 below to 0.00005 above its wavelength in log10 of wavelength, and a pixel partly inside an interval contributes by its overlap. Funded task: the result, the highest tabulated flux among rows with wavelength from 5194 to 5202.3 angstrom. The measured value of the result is 13.8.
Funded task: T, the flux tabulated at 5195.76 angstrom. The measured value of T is 12.7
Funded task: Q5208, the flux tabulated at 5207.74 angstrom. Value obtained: 11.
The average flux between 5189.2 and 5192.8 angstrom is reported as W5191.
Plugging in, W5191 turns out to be 12.6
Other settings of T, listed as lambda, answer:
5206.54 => 14.8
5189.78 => 12.9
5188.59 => 14.4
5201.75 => 13.8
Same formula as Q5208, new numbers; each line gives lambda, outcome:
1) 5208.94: 13.2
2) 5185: 11.2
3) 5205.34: 11.2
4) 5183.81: 11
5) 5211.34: 13.6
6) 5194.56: 11.6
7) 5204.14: 12.1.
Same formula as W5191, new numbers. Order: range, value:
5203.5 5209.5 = 12.4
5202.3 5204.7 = 11.7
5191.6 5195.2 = 12.1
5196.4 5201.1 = 10.9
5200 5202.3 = 12.5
